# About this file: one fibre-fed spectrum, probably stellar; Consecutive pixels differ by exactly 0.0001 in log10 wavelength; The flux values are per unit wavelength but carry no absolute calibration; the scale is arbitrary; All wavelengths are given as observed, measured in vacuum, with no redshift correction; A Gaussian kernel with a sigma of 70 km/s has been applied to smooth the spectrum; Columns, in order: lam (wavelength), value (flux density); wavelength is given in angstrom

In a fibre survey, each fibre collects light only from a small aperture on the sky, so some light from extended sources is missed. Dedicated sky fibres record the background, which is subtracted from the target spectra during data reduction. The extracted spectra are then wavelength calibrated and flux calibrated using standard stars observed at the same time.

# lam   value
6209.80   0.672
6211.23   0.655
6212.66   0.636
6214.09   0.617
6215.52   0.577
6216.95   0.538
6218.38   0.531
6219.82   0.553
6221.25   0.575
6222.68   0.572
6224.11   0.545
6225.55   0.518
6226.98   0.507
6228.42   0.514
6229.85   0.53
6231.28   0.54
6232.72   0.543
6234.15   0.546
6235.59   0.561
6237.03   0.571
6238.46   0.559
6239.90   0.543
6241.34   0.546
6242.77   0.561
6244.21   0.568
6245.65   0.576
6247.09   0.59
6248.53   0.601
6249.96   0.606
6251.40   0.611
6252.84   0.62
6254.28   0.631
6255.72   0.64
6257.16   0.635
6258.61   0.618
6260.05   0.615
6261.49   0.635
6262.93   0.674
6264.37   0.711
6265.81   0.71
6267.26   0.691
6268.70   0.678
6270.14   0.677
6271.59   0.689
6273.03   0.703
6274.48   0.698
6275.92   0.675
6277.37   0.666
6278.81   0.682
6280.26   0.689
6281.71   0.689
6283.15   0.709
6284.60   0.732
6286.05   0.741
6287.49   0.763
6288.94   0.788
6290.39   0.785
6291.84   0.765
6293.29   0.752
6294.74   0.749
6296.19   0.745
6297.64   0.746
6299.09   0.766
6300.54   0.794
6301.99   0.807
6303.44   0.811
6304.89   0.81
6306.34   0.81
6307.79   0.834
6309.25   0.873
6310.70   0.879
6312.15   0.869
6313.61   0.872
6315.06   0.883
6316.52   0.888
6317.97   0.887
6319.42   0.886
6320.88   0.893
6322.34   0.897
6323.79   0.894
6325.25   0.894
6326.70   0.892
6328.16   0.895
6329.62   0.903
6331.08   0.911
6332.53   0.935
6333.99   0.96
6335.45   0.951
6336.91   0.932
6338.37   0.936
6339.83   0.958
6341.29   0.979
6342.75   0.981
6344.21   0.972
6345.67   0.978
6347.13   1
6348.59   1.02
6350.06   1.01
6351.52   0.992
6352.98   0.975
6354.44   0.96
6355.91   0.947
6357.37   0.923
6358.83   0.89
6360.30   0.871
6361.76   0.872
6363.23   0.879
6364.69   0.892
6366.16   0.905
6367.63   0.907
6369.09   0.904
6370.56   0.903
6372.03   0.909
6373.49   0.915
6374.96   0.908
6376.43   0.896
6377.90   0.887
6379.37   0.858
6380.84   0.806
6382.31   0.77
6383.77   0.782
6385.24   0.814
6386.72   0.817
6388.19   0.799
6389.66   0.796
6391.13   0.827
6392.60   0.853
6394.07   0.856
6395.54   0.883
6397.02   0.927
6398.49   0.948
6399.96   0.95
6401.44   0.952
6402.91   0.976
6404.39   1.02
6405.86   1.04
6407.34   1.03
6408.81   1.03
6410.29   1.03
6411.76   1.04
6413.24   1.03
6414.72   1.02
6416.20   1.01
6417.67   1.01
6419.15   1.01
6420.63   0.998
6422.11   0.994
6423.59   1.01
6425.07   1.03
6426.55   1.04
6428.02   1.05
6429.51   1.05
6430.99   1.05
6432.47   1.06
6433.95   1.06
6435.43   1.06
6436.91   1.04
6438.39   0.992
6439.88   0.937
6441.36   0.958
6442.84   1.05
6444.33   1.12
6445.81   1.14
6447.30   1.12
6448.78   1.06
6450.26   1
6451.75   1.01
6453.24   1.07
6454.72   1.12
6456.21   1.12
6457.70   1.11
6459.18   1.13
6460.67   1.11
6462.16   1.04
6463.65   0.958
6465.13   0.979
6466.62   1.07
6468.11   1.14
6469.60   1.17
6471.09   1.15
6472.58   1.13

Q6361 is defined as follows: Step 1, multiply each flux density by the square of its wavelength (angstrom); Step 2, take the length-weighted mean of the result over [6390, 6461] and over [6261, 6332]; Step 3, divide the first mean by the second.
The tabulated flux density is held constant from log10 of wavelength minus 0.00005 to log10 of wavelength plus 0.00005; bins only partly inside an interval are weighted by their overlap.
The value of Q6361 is 1.4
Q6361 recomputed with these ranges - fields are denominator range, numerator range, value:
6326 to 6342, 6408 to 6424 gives 1.12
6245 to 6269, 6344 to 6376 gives 1.51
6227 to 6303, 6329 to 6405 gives 1.43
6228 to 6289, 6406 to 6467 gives 1.74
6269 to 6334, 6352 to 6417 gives 1.17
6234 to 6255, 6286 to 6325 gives 1.45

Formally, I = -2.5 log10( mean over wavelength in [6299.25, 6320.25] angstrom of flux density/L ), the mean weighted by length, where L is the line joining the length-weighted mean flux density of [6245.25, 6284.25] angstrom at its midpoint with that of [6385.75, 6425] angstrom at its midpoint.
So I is -0.13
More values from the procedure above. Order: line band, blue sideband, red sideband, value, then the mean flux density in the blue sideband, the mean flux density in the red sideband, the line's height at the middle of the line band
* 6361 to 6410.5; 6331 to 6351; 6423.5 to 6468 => 0.12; 0.968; 1.05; 1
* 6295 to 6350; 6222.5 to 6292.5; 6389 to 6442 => -0.14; 0.634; 0.988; 0.78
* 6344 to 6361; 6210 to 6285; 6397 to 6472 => -0.13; 0.613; 1.04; 0.853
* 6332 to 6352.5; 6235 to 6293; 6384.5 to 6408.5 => -0.20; 0.656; 0.908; 0.805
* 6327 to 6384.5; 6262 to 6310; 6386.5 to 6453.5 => -0.06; 0.74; 0.996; 0.873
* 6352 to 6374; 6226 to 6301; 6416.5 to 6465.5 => -0.05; 0.652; 1.05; 0.872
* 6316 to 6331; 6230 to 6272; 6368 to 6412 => -0.17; 0.61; 0.903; 0.763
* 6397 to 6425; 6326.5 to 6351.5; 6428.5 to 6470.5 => 0.02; 0.956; 1.06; 1.02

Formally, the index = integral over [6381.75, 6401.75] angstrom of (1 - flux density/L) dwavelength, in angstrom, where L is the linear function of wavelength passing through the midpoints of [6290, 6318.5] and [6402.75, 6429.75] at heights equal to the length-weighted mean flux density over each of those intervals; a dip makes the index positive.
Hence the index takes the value 2.5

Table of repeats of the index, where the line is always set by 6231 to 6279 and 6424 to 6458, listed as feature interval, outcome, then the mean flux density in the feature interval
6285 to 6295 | -0.8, 0.763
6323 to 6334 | -1.6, 0.908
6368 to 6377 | -0.1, 0.906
